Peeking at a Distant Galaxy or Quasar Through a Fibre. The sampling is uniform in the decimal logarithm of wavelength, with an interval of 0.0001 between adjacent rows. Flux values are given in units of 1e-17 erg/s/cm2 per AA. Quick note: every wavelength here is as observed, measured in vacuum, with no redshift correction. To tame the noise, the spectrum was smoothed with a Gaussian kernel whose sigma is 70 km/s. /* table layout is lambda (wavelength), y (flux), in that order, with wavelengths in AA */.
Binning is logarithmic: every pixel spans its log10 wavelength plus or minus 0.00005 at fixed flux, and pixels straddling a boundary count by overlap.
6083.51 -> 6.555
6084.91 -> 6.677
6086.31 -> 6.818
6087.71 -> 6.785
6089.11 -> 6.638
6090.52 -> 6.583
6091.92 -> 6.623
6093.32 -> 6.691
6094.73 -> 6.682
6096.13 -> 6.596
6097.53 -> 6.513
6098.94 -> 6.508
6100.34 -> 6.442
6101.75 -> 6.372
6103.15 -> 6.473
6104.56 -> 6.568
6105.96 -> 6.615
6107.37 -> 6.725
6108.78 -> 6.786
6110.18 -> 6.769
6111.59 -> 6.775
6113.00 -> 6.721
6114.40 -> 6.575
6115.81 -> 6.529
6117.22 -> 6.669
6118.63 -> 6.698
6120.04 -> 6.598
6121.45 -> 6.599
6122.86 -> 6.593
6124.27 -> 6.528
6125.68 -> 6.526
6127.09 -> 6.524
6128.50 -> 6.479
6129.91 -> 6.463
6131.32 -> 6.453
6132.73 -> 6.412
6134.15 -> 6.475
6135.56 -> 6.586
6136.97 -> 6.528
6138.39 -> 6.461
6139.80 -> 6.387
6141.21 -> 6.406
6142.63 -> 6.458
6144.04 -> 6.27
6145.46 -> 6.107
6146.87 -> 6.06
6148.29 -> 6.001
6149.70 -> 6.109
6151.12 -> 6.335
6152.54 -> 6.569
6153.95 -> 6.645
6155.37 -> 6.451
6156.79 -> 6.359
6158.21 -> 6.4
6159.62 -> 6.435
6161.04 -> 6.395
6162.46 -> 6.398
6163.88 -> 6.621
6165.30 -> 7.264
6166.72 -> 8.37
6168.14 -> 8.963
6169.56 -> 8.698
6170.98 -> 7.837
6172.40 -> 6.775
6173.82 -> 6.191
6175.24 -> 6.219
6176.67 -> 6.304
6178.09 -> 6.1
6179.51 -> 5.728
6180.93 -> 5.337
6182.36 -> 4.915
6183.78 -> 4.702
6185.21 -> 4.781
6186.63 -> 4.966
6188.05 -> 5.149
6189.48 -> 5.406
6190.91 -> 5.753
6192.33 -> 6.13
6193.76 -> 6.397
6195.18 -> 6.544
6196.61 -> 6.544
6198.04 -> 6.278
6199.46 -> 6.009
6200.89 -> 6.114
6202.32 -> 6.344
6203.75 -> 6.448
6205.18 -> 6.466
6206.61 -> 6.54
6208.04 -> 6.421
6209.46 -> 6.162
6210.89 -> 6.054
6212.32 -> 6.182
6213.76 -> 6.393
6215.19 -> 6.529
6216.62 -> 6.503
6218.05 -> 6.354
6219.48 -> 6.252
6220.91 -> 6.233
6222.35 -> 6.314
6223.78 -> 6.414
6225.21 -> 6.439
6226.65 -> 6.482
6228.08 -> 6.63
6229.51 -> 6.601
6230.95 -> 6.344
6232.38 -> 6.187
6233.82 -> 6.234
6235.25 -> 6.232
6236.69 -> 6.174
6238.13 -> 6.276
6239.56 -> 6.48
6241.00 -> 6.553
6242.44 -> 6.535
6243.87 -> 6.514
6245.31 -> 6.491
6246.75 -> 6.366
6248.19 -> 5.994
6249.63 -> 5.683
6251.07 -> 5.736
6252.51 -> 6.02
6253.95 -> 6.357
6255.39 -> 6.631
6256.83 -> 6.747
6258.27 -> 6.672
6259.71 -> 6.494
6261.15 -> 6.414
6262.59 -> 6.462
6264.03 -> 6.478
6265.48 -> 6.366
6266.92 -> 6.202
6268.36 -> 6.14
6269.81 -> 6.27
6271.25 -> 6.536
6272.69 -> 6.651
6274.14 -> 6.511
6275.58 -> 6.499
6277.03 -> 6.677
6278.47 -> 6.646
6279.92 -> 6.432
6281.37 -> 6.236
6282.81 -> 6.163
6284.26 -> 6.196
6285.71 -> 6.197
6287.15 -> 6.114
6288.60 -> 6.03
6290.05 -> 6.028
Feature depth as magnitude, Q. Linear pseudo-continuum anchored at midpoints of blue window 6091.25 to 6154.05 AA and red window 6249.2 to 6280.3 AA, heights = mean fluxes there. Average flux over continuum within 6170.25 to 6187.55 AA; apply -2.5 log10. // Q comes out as 0.11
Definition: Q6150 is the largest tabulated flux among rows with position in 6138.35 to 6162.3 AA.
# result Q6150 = 6.645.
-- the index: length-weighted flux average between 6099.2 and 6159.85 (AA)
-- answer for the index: 6.49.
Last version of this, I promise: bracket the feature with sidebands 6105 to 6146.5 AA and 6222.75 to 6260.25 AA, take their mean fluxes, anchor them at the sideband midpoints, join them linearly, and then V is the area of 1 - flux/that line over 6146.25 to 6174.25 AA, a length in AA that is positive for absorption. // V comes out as -1.6 AA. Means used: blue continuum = 6.54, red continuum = 6.36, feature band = 6.85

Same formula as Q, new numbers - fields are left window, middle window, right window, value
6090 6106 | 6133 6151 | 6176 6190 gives -0.07 mag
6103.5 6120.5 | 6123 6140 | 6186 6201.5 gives 0.00 mag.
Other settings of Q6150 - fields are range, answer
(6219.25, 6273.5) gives 6.747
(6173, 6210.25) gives 6.544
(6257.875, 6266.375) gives 6.672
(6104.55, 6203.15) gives 8.963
